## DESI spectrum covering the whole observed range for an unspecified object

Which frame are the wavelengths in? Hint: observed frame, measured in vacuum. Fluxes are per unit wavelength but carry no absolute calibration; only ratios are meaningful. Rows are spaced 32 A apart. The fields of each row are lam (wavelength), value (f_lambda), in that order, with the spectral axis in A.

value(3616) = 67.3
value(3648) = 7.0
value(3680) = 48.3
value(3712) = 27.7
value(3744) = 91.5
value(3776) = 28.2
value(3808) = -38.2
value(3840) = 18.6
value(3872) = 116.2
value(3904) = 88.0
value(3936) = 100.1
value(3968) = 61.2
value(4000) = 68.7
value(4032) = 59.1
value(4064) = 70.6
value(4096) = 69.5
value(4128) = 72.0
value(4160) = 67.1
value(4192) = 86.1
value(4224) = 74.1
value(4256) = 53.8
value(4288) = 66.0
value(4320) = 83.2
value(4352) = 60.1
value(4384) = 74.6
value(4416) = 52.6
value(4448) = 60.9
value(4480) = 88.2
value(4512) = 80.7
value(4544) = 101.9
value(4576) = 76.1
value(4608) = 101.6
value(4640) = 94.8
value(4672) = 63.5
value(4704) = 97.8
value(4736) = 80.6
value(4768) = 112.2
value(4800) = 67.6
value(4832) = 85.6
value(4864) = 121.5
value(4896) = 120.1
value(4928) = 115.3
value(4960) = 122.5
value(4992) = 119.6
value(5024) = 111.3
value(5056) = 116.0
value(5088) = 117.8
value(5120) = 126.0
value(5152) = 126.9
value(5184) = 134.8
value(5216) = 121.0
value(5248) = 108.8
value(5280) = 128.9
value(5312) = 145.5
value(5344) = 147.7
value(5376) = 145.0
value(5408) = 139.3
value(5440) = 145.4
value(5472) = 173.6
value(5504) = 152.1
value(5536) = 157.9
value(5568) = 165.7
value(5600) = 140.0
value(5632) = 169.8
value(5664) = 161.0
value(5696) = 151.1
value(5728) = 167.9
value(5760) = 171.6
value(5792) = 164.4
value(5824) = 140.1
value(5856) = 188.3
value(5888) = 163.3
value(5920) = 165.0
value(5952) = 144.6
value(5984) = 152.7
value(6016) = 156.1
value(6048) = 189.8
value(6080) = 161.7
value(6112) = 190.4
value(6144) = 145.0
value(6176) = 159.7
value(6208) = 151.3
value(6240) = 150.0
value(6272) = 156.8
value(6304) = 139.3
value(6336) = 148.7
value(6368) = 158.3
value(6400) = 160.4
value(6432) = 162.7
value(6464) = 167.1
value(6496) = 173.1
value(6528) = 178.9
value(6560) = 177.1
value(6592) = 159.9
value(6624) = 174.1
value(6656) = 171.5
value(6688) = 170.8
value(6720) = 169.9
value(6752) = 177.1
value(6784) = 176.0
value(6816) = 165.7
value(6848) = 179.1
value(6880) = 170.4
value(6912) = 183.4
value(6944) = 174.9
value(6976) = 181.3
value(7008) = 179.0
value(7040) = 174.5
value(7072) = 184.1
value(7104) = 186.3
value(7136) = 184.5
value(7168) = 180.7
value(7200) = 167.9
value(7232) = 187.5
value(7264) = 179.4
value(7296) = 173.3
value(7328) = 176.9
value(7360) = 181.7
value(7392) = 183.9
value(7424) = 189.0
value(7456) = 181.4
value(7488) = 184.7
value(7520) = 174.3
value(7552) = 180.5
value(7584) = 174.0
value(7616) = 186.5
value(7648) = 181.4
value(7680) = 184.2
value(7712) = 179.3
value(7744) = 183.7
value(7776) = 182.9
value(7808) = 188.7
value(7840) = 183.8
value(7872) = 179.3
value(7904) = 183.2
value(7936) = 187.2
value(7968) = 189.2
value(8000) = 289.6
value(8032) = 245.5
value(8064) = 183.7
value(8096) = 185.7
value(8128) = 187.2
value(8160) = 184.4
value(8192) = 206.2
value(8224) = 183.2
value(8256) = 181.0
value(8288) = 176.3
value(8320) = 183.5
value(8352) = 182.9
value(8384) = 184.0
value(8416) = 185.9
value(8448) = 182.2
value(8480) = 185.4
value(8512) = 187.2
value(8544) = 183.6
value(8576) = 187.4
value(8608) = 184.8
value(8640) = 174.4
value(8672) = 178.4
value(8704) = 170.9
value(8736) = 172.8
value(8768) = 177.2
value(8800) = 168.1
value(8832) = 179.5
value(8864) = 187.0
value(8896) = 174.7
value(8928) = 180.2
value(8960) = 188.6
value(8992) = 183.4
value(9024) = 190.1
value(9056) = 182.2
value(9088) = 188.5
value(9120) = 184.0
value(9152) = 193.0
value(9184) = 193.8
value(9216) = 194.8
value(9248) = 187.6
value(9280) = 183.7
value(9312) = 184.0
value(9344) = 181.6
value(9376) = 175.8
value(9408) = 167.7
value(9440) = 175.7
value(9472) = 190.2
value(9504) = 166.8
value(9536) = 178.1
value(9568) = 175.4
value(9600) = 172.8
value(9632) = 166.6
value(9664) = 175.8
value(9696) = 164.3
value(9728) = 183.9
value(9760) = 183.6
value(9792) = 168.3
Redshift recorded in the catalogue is 0.219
